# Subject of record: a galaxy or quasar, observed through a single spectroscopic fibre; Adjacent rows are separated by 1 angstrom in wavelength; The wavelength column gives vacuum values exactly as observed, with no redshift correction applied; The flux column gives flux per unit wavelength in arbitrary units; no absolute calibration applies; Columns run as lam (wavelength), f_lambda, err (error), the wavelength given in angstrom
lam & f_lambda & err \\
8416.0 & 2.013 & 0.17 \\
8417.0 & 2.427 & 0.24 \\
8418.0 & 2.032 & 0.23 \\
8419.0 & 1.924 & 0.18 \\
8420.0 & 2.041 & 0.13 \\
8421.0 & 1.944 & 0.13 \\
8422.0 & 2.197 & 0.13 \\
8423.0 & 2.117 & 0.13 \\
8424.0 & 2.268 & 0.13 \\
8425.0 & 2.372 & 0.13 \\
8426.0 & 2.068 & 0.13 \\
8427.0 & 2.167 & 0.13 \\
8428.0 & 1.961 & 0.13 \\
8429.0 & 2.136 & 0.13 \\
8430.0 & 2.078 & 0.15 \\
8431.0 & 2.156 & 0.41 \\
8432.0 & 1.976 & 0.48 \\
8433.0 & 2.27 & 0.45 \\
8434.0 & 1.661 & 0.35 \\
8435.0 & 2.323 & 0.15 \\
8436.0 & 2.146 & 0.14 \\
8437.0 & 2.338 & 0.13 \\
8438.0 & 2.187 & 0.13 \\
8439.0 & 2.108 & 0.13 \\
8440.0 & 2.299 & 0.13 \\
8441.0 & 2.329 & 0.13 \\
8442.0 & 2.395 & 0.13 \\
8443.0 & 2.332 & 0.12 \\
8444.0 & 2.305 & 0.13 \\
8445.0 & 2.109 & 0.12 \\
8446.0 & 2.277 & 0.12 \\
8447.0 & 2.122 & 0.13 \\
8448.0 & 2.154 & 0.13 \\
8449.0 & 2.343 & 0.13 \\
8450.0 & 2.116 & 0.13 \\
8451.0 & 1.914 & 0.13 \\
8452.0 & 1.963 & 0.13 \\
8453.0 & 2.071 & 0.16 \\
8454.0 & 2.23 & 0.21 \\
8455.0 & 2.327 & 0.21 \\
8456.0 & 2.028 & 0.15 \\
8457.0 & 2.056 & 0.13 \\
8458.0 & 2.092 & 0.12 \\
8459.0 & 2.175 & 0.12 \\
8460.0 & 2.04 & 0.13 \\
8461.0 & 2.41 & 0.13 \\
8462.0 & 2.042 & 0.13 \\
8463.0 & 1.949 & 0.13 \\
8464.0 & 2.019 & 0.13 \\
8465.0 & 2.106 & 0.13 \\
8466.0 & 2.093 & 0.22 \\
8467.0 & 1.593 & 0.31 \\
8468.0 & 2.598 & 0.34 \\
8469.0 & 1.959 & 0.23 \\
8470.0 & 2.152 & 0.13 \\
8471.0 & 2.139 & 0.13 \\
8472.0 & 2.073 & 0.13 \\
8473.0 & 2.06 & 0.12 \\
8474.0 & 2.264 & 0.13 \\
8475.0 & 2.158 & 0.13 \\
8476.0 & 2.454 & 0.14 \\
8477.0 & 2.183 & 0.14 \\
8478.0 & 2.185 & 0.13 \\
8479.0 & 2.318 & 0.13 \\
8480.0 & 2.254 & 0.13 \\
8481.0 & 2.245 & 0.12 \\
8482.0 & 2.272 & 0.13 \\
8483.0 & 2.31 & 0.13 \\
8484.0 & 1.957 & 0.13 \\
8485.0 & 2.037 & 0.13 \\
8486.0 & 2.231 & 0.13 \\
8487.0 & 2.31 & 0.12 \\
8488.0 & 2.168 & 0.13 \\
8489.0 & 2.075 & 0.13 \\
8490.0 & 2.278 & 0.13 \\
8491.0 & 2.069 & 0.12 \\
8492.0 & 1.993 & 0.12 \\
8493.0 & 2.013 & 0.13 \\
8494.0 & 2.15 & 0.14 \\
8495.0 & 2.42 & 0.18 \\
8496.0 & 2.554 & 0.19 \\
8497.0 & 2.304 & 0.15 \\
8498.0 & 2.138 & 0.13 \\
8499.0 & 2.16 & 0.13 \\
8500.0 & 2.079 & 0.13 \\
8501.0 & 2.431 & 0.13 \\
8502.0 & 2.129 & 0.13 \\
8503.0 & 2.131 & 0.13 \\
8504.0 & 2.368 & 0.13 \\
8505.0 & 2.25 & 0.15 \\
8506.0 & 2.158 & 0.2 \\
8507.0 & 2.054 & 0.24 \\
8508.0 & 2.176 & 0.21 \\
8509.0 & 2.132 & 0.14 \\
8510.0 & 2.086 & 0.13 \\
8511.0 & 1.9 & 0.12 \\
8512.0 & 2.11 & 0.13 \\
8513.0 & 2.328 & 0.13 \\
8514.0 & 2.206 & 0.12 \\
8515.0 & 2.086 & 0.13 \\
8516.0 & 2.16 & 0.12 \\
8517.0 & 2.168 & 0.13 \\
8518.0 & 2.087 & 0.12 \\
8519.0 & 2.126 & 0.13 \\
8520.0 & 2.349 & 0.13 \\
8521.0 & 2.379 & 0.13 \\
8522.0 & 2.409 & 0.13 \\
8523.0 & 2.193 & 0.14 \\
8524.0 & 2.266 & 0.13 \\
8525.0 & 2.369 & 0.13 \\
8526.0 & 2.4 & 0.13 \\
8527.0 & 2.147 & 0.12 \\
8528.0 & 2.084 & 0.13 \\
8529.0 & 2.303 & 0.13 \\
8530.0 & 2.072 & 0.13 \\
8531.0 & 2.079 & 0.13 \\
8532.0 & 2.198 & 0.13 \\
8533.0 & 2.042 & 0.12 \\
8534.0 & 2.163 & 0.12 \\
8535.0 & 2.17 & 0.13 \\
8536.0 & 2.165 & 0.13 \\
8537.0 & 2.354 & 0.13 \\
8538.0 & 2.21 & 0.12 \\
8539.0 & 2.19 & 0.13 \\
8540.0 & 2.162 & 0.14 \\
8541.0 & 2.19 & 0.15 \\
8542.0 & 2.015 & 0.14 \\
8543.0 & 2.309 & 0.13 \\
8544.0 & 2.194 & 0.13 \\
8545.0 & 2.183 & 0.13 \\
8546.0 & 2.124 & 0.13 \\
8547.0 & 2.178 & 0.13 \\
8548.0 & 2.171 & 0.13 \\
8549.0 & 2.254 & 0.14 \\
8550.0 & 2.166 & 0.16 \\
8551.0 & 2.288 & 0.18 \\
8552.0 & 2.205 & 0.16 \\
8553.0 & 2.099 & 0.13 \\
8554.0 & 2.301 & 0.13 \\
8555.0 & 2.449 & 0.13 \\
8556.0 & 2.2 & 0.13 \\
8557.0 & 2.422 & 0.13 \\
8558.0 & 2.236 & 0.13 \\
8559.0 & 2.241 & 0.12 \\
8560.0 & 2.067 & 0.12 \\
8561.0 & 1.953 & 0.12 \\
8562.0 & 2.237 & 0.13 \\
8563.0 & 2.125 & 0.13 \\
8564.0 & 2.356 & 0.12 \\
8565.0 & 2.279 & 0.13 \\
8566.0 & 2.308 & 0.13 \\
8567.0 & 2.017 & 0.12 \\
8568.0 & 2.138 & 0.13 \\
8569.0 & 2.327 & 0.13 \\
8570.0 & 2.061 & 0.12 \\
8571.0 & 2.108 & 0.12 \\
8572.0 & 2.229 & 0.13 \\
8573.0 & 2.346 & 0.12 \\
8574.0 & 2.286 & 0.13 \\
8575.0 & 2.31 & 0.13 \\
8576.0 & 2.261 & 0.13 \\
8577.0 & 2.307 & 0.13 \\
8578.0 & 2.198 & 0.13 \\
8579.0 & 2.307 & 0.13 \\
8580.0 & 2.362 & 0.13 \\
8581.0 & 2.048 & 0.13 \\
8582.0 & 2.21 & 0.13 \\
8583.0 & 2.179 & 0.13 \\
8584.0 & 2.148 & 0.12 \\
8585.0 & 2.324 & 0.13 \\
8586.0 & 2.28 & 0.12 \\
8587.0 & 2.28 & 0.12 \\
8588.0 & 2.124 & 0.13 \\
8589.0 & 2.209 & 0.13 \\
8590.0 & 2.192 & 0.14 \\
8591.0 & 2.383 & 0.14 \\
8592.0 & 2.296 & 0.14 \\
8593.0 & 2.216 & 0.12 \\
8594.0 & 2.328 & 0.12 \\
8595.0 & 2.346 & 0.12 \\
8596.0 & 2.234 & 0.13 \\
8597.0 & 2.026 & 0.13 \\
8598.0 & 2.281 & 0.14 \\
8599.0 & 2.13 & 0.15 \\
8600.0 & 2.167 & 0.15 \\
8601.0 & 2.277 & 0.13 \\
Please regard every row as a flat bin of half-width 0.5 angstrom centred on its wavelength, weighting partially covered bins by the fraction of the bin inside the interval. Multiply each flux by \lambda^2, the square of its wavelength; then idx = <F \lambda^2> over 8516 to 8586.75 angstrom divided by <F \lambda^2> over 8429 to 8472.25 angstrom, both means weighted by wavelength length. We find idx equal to 1.06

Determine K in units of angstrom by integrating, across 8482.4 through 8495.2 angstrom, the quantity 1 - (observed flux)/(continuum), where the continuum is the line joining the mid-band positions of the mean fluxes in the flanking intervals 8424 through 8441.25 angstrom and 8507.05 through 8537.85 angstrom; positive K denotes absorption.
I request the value 0.2 angstrom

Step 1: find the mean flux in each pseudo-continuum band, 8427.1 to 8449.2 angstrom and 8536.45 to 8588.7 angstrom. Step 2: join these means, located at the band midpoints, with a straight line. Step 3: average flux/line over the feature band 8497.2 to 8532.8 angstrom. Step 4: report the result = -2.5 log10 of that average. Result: 0.01 mag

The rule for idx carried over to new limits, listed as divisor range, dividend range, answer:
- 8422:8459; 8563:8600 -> 1.07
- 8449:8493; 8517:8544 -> 1.05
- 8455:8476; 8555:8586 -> 1.08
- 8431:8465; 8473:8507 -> 1.04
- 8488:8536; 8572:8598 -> 1.04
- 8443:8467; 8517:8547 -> 1.06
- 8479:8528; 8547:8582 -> 1.03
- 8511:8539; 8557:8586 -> 1.02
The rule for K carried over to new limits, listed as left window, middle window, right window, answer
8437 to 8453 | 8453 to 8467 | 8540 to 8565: 0.63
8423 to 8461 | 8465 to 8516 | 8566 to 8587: 0.23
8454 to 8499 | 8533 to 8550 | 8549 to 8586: 0.19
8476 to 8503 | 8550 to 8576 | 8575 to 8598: 0.11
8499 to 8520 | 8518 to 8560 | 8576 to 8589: -0.52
